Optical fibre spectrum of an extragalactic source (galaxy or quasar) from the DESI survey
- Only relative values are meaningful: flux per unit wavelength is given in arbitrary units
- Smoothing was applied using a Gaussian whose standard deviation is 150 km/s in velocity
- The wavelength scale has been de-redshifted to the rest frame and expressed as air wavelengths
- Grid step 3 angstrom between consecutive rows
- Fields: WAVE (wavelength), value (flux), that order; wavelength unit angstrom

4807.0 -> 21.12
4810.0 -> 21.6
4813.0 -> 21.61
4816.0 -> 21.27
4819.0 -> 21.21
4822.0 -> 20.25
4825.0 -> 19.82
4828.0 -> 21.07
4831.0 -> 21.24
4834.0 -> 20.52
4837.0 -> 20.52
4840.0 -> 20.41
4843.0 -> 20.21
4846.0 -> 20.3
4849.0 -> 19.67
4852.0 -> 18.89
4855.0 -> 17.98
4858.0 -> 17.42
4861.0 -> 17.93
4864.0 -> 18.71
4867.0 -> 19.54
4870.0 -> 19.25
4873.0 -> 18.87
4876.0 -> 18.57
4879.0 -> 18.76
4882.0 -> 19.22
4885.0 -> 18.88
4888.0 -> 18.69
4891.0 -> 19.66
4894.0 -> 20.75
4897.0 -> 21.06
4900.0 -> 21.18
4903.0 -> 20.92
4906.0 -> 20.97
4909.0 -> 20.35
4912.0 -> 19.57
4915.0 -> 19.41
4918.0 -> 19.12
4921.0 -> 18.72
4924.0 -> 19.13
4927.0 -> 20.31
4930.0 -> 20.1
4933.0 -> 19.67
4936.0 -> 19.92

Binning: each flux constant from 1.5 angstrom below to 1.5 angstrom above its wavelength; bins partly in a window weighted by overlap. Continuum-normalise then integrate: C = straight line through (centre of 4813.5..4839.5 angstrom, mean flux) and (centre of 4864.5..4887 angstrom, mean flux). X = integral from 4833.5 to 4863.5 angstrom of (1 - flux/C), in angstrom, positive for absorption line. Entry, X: 1.0 angstrom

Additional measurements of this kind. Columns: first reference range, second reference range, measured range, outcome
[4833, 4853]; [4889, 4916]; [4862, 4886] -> 1.5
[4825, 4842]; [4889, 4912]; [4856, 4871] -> 1.5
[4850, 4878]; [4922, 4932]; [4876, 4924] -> -1.2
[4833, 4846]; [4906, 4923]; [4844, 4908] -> 1.8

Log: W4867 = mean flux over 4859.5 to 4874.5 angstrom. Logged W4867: 18.9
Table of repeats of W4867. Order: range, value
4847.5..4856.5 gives 18.8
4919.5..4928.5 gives 19.4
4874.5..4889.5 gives 18.8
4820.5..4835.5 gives 20.6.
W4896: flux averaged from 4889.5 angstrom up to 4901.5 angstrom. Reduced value 20.7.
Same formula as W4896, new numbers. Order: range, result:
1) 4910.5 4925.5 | 19.2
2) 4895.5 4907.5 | 21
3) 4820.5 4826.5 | 20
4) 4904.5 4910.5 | 20.7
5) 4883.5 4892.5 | 19.1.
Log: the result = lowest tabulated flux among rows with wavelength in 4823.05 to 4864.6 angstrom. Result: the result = 17.42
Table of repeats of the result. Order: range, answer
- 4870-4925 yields 18.57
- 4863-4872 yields 18.71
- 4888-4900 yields 18.69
